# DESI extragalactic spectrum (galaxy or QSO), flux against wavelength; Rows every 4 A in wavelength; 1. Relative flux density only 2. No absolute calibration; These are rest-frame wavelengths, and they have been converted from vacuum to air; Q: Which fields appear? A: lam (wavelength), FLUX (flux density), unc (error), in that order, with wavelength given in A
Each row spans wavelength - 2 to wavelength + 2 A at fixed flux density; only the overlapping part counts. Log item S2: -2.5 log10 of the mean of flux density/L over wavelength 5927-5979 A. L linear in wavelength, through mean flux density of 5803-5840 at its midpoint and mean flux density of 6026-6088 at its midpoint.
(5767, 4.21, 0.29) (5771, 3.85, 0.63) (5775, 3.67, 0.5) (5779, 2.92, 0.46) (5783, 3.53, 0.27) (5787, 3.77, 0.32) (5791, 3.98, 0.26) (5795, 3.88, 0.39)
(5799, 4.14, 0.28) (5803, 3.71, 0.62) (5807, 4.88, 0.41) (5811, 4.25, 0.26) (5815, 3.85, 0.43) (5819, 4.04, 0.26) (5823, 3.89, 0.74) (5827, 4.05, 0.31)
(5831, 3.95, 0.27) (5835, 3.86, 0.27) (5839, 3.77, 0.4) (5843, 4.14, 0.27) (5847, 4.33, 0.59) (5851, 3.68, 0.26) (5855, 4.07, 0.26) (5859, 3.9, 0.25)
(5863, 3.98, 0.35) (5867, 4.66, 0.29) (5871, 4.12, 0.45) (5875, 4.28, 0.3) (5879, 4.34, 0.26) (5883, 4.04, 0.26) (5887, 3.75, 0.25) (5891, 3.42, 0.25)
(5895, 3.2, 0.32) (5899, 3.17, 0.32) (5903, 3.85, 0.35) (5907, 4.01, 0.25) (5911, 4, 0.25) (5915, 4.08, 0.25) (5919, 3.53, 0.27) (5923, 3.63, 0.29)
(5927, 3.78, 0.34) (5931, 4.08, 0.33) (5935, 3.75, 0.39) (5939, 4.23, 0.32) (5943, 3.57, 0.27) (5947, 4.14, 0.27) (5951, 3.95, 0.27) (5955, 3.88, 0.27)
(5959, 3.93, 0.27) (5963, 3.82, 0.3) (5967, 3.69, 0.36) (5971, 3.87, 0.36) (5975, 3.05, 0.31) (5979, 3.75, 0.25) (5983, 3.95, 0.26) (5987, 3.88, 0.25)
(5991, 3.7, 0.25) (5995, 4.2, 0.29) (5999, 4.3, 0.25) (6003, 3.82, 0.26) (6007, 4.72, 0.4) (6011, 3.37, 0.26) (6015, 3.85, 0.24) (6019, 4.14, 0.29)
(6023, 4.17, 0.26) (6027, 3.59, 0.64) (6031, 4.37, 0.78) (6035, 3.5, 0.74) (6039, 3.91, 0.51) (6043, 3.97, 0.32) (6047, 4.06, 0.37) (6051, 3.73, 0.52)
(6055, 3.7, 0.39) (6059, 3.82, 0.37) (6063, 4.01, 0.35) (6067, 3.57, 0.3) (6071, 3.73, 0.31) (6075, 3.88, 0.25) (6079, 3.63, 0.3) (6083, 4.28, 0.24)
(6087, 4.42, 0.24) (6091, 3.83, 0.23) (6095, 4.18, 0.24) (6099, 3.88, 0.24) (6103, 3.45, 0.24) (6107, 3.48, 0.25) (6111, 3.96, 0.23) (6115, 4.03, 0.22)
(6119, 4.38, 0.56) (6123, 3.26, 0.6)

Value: 0.04 mag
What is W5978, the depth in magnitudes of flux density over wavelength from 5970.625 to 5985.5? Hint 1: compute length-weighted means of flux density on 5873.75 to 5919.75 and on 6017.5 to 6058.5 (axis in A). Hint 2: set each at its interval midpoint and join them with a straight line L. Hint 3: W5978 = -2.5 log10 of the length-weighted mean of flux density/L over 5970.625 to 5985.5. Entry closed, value 0.07 mag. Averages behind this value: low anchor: 3.81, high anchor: 3.91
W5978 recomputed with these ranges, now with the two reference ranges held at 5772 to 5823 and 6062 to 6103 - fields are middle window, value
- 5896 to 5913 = 0.049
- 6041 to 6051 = -0.013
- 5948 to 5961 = -0.010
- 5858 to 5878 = -0.085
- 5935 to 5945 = 0.008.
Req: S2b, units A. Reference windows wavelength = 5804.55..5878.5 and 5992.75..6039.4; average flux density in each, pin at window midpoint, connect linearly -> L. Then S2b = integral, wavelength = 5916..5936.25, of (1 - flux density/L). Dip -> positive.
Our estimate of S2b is 1.4 A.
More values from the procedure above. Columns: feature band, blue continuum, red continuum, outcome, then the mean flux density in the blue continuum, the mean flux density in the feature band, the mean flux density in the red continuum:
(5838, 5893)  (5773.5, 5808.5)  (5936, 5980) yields -3.25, 3.82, 4.04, 3.81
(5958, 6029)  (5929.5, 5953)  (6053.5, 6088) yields 0.82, 3.95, 3.88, 3.88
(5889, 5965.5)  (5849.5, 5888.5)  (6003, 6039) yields 4.69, 4.09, 3.79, 3.95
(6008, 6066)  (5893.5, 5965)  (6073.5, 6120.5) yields 0.28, 3.82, 3.88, 3.95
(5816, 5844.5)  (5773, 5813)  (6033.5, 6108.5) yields -0.59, 3.87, 3.95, 3.85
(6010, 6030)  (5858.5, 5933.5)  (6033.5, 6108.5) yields -0.08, 3.88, 3.87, 3.85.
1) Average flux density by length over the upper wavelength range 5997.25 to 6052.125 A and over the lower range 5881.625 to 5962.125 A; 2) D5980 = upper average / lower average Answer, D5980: 1.0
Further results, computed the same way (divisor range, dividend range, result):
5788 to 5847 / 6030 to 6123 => 0.96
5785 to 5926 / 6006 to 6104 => 0.99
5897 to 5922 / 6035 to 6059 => 1.02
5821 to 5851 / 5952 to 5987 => 0.94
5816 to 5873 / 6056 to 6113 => 0.96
